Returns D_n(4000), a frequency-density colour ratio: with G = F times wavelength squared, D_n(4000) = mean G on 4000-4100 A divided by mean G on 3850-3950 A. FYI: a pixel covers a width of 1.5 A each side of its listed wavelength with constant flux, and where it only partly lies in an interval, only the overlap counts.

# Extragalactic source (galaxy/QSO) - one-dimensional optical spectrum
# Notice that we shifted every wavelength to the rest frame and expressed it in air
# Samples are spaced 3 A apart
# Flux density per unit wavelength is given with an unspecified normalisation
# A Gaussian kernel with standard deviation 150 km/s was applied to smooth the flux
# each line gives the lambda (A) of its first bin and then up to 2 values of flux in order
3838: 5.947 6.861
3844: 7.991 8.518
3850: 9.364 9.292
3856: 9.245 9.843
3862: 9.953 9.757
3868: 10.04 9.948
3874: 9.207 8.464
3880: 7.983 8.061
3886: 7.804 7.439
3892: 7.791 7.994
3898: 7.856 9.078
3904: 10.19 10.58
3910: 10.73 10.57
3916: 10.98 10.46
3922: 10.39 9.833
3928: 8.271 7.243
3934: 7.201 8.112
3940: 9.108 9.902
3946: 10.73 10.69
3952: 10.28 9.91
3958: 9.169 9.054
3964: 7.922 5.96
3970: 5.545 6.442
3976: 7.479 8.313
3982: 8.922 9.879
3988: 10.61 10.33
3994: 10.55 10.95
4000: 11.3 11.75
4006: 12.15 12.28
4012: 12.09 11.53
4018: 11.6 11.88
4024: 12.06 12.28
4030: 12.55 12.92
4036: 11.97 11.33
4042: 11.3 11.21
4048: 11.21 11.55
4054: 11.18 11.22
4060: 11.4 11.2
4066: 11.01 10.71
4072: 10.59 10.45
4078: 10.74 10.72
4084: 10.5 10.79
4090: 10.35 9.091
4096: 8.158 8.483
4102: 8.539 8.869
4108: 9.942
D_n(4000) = 1.3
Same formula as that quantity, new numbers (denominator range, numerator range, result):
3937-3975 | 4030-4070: 1.38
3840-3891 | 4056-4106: 1.28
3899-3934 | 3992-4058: 1.27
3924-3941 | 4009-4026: 1.51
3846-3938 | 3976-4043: 1.31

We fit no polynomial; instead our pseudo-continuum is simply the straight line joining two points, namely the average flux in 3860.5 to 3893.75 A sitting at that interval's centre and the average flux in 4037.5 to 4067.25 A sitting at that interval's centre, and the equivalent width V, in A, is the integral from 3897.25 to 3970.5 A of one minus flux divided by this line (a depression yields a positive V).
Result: 2.22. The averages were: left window 8.76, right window 11.3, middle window 9.25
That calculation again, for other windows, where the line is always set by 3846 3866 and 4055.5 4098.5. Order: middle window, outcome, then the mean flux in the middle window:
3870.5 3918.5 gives 2.83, 9.05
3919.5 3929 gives 0.08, 9.66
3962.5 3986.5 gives 5.83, 7.56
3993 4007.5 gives -1.82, 11.4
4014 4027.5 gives -2.20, 11.9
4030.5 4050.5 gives -2.75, 11.7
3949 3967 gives 1.44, 9.11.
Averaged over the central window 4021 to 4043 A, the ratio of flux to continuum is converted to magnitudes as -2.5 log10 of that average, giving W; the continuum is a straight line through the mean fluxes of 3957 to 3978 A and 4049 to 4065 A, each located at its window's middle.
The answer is -0.184 mag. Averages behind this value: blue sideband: 7.35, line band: 12.1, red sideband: 11.3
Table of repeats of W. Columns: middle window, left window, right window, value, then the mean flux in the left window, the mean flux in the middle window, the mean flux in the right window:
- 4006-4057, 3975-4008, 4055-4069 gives -0.100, 10.3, 11.8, 11.2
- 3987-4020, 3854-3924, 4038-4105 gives -0.136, 9.32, 11.4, 10.5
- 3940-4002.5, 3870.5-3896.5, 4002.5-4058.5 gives 0.124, 8.24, 9.24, 11.8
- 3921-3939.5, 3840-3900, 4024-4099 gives 0.111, 8.69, 8.49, 11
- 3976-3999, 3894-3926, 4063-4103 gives 0.019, 9.91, 9.81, 10.1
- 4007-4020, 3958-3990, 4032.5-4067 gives -0.206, 8.1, 11.9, 11.4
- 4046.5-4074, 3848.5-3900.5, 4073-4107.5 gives -0.159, 8.83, 11.1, 9.72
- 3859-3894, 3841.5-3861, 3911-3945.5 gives 0.033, 8.95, 8.8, 9.34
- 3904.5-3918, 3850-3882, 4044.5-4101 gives -0.113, 9.35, 10.7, 10.5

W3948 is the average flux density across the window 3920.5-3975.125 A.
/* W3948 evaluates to 8.64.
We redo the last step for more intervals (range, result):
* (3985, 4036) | 11.6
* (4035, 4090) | 11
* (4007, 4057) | 11.8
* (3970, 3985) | 7.77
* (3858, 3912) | 9.05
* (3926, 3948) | 8.73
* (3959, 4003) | 8.91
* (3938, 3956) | 10.1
